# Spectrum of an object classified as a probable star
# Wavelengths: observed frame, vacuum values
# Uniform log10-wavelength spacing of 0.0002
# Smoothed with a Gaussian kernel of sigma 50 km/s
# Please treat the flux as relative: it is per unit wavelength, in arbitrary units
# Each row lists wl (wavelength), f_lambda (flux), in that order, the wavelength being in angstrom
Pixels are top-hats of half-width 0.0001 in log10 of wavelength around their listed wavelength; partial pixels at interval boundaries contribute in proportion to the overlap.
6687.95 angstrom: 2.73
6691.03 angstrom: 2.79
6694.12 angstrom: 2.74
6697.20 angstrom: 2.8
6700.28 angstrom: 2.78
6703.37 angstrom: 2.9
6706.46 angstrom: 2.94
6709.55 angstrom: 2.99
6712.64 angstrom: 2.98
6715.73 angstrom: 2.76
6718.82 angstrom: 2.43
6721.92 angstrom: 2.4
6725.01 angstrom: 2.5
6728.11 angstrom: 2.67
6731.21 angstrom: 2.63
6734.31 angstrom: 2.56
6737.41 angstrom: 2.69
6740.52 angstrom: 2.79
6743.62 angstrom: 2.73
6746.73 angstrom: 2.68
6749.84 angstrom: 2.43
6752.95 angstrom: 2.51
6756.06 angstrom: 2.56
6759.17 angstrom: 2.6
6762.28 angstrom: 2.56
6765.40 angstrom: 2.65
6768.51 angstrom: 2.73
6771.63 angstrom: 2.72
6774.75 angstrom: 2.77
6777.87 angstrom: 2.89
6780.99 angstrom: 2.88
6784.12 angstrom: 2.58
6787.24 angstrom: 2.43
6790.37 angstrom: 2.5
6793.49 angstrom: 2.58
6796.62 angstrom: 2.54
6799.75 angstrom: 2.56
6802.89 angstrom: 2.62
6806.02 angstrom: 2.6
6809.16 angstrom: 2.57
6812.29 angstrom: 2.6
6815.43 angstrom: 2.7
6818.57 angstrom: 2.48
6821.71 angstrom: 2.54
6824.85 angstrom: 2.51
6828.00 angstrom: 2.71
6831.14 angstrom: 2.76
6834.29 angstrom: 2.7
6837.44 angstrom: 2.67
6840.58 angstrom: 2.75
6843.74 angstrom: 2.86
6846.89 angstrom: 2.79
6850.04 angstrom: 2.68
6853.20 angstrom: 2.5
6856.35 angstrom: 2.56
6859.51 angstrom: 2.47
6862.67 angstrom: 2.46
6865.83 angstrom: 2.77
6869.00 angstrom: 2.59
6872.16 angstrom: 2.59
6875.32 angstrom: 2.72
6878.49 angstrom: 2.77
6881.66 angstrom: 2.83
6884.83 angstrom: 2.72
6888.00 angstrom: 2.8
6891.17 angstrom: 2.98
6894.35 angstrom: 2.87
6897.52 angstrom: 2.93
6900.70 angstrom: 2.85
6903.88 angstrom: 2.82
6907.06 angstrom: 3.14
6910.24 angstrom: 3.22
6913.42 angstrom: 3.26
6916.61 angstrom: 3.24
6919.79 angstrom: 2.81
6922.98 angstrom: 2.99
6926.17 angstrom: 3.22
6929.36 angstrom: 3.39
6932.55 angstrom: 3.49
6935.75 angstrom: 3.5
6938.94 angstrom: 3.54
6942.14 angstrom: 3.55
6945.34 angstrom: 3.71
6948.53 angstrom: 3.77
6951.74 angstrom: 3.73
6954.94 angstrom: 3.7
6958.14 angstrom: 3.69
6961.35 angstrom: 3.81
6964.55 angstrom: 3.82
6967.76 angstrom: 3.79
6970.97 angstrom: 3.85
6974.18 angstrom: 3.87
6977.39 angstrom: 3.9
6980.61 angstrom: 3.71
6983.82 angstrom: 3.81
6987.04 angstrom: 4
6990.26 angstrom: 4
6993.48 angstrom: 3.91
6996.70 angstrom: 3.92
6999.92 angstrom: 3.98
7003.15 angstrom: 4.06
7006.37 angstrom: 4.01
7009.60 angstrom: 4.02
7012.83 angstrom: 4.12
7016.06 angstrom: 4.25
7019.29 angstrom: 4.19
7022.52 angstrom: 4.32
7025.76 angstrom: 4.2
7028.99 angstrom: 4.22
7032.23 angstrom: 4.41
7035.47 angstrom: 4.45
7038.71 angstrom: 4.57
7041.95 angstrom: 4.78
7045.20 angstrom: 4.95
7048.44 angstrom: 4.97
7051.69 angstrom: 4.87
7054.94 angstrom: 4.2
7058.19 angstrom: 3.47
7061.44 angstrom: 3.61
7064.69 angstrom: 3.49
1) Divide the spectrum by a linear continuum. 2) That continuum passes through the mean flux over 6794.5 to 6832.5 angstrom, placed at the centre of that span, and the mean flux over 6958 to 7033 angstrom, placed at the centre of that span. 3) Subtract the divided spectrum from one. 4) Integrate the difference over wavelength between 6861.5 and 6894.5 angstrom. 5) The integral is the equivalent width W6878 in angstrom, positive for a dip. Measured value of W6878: 3.84 angstrom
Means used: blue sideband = 2.6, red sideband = 4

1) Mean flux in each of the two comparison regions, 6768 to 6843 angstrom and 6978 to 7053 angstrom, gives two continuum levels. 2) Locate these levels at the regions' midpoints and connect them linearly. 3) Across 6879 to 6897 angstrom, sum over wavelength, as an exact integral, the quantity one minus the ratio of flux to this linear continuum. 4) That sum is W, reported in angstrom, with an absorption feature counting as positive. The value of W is 2.4 angstrom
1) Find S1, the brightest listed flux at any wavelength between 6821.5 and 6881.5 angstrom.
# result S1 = 2.86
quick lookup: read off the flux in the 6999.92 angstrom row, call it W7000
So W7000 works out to 3.98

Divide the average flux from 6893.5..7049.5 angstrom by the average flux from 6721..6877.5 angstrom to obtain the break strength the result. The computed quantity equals 1.4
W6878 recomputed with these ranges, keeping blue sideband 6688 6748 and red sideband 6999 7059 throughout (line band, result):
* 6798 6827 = 5.7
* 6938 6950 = 0.8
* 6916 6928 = 2.3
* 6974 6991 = 0.9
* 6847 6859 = 2.9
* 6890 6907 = 3.5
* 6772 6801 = 4.1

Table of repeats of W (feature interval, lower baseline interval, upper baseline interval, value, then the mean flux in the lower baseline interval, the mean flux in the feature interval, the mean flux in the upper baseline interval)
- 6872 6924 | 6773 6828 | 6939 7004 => 5.97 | 2.61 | 2.92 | 3.82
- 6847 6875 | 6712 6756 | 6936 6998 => 5.67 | 2.62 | 2.6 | 3.79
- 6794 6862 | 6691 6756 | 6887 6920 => 5.91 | 2.69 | 2.62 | 3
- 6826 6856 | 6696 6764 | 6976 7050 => 5.23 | 2.68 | 2.7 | 4.21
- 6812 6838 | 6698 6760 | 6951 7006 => 4.18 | 2.68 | 2.63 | 3.86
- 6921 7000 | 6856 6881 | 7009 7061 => -2.46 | 2.63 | 3.7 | 4.36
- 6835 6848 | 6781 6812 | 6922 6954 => 0.48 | 2.57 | 2.76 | 3.5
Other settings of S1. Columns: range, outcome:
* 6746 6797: 2.89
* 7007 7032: 4.32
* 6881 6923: 3.26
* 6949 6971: 3.85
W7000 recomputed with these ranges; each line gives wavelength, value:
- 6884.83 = 2.72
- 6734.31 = 2.56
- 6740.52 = 2.79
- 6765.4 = 2.65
